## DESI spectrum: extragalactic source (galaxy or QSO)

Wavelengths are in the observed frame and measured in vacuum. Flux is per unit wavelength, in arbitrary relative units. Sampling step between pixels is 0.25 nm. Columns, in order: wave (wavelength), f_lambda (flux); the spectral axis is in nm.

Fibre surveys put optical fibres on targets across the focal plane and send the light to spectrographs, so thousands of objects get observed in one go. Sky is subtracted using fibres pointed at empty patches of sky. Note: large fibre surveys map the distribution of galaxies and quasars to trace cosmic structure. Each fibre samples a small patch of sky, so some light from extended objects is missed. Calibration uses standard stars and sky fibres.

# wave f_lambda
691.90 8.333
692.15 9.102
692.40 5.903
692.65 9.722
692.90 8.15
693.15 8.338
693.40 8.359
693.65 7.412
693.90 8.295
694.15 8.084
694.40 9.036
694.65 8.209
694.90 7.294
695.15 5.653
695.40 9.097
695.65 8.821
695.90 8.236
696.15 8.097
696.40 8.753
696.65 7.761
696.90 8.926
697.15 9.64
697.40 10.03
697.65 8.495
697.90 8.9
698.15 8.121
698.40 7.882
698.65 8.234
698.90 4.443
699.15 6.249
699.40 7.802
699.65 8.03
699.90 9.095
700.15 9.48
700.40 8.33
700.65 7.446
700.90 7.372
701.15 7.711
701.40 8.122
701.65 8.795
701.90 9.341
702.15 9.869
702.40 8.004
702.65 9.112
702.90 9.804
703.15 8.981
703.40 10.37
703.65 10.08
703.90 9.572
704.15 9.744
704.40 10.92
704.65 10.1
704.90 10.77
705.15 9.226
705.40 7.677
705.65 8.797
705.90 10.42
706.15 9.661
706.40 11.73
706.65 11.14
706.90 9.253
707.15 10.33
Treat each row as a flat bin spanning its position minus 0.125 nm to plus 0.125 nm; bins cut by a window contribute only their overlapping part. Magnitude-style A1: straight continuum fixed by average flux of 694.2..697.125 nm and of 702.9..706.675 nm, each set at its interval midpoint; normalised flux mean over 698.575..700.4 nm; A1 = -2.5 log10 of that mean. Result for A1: 0.169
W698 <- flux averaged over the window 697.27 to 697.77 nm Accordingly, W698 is 9.27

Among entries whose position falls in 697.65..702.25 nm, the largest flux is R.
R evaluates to 9.869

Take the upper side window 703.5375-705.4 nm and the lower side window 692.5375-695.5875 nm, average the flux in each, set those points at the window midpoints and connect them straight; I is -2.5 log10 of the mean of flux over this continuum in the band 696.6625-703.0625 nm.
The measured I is 0.09 mag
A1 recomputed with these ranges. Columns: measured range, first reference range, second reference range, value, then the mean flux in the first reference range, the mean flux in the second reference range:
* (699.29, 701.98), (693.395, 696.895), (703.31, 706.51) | 0.10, 8.1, 9.91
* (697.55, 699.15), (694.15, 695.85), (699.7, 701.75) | 0.09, 8.03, 8.28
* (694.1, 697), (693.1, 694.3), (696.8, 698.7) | 0.03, 8.1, 8.8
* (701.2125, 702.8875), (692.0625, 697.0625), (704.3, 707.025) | 0.06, 8.17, 9.96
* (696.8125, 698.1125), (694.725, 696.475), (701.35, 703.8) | -0.10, 7.98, 9.29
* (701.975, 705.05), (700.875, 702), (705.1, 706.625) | -0.09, 8.32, 9.7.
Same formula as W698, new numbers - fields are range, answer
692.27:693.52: 8.1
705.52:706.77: 10.3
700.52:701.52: 7.66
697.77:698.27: 8.51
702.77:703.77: 9.8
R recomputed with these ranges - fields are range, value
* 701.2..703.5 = 10.37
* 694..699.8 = 10.03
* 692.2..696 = 9.722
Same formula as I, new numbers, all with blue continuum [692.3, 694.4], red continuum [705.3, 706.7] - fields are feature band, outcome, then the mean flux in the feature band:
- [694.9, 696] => 0.072 mag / 7.87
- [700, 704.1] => 0.050 mag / 8.92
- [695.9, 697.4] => -0.017 mag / 8.72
